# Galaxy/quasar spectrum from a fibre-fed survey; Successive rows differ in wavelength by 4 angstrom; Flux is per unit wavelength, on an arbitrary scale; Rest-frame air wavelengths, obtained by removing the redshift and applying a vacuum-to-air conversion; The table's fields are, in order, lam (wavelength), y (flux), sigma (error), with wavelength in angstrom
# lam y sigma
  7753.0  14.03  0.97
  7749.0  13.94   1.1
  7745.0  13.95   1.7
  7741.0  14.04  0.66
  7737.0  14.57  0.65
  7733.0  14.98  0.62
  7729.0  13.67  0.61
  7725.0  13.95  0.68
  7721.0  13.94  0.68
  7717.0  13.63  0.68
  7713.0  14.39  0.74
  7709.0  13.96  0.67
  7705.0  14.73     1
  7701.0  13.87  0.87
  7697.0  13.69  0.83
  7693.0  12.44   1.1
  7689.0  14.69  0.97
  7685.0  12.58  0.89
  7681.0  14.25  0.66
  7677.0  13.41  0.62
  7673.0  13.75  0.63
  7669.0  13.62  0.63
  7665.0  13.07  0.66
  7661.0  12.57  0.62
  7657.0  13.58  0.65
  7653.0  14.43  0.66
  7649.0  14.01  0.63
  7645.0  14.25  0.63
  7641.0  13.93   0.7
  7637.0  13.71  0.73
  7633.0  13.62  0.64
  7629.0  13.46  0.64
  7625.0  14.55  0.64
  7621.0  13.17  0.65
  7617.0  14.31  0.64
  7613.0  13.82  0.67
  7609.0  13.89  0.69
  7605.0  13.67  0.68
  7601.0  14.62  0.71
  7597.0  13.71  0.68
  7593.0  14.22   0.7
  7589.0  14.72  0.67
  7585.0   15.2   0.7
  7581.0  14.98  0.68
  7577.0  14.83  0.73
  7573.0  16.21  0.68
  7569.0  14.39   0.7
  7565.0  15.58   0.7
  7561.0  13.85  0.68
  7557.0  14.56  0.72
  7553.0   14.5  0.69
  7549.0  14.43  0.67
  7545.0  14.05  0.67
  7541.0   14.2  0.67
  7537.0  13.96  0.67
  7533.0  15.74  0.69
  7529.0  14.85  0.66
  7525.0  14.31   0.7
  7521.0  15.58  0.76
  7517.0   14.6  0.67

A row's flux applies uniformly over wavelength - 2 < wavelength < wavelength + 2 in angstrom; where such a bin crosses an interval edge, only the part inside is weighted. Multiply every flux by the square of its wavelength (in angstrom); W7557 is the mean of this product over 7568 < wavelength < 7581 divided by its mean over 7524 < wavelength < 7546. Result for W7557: 1.05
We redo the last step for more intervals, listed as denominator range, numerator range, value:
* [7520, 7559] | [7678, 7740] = 1.00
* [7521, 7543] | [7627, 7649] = 0.97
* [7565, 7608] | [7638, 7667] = 0.95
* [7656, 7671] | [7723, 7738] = 1.10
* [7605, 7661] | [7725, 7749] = 1.05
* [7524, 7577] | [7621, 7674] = 0.96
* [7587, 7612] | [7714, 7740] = 1.03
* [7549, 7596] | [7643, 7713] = 0.95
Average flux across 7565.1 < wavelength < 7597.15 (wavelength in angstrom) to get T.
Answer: 14.9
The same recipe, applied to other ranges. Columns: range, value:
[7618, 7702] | 13.7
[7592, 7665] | 13.8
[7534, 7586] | 14.7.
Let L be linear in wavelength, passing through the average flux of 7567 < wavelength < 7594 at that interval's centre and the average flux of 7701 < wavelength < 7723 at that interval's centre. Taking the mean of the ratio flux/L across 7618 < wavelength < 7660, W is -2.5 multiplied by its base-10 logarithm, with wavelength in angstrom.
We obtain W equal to 0.06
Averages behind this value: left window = 15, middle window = 13.9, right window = 14.1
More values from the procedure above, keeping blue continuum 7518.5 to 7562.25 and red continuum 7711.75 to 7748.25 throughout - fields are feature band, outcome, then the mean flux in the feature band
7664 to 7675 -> 0.058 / 13.5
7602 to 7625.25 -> 0.039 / 13.9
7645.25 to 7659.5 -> 0.024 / 14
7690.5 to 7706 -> 0.042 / 13.6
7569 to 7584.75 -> -0.053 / 15.2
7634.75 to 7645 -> 0.033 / 13.9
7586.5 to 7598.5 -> 0.012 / 14.3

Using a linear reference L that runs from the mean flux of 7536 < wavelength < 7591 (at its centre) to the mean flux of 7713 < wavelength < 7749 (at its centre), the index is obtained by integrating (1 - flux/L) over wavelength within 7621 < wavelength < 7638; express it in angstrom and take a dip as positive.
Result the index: 0.81 angstrom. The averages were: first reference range 14.7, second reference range 14.1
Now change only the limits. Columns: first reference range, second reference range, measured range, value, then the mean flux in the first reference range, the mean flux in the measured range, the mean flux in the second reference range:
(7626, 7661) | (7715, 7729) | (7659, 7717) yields 0.73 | 13.8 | 13.6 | 13.8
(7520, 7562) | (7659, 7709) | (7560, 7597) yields -1.46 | 14.5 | 14.9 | 13.6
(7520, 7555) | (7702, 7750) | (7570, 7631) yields 0.38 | 14.6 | 14.4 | 14.1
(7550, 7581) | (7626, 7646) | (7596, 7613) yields 0.36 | 14.8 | 14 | 13.8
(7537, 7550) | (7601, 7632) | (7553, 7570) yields -0.60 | 14.2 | 14.6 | 13.9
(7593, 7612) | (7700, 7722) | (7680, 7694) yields 0.56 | 14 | 13.5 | 14.1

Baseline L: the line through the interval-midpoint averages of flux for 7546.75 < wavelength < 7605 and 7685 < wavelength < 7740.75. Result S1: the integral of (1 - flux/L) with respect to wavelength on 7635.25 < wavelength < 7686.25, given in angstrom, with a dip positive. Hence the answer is 2.2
